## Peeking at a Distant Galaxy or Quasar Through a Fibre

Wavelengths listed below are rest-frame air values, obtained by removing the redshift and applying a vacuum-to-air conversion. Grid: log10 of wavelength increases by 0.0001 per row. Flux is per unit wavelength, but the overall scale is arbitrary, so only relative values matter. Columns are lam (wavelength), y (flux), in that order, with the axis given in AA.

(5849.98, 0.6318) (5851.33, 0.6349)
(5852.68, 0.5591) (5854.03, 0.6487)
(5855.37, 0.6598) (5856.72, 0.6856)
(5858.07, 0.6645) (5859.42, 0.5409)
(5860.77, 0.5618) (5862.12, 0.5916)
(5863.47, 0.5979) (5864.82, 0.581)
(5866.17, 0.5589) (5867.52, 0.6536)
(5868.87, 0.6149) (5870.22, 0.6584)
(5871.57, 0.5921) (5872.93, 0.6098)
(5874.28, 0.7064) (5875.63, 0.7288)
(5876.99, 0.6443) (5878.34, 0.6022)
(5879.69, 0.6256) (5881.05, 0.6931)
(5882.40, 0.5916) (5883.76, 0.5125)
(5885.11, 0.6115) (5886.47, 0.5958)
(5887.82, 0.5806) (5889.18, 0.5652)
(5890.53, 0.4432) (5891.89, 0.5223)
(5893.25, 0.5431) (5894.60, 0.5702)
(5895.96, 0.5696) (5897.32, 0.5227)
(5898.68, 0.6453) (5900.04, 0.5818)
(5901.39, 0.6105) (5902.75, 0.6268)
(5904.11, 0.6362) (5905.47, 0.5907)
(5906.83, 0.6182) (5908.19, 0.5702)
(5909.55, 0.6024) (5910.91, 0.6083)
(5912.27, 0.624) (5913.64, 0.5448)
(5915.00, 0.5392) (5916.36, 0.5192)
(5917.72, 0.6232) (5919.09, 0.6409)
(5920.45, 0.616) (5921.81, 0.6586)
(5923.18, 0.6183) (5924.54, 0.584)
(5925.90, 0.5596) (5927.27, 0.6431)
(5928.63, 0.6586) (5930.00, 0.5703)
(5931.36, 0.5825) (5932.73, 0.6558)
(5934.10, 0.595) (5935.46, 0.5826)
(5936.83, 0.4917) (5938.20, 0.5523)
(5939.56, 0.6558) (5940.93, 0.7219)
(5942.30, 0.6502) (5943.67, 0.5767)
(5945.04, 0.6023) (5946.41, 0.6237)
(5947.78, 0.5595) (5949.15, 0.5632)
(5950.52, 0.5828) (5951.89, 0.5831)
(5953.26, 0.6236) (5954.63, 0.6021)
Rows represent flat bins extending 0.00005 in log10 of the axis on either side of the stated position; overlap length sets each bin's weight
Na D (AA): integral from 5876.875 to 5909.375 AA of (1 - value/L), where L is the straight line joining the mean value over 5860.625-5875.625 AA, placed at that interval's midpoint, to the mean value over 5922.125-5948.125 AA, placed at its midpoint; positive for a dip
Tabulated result 1.5 AA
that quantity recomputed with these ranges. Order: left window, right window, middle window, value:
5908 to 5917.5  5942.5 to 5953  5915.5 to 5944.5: -1.2 AA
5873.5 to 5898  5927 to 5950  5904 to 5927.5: 0.0 AA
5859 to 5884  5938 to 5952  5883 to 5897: 1.5 AA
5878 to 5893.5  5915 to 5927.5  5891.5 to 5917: 0.3 AA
